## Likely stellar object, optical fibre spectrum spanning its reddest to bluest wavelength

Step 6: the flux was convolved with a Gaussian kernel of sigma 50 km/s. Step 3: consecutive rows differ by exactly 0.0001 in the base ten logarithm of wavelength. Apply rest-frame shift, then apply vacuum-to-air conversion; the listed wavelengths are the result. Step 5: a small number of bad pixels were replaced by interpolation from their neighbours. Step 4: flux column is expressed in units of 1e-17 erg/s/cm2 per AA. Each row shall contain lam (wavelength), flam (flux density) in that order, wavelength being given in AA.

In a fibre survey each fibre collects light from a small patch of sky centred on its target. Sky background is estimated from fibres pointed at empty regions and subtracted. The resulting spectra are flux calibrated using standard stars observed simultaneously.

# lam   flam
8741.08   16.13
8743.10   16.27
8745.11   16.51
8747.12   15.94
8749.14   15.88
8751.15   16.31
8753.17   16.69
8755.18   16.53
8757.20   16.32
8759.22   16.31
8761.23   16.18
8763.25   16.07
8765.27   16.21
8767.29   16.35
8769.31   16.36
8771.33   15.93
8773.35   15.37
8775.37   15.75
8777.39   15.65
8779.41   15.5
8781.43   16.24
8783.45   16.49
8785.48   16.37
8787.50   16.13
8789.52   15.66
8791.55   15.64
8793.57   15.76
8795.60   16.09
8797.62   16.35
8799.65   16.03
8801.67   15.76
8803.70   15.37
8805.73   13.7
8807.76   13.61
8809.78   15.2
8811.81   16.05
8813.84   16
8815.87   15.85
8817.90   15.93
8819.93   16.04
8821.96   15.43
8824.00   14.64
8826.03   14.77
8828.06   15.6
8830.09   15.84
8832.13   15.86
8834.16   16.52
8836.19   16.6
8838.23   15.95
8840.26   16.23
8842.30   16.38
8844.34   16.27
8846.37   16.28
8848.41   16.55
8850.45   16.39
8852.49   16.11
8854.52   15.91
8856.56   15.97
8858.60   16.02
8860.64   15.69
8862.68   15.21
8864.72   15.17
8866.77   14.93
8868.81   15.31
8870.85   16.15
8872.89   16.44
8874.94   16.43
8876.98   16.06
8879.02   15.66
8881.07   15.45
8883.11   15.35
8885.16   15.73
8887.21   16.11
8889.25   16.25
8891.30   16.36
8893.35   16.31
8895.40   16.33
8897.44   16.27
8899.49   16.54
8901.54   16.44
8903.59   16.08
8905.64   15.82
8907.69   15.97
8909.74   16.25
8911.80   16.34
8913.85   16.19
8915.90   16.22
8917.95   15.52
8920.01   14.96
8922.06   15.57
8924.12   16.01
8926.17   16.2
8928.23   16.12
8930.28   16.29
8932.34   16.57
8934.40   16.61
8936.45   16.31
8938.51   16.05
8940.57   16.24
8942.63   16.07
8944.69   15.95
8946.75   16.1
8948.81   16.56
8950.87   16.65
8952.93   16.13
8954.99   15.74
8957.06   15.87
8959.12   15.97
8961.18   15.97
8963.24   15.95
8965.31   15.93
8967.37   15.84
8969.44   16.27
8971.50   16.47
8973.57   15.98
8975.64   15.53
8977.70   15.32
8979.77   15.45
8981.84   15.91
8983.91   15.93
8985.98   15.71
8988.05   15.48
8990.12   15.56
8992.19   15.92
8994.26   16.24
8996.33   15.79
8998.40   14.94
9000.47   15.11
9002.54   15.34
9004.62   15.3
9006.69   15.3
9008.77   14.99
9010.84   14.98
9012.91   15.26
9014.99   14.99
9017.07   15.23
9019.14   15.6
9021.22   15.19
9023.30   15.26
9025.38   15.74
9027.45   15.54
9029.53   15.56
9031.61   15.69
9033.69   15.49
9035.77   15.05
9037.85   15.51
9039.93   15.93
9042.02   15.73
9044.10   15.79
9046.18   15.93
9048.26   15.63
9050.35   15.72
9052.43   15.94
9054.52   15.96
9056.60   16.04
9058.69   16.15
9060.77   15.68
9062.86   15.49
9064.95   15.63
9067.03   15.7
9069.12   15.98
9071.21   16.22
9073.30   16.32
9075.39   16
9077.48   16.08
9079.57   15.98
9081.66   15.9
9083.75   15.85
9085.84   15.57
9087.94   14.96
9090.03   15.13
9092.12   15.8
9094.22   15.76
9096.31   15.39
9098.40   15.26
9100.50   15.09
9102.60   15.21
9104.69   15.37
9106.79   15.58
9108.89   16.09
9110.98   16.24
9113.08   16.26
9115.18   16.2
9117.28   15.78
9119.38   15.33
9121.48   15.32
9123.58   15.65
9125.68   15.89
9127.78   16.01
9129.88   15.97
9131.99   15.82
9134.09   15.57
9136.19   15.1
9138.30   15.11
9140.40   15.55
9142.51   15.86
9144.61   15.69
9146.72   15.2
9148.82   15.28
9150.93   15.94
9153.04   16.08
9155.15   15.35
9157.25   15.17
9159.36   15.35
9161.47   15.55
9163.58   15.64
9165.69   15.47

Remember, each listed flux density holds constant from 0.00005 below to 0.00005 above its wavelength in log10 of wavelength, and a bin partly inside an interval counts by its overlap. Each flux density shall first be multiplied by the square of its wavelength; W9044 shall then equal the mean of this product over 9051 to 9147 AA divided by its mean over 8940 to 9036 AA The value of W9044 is 1.03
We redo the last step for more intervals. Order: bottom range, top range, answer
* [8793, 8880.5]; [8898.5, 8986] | 1.04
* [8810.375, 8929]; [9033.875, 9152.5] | 1.04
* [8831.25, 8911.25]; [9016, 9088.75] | 1.02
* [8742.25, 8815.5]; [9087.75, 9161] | 1.06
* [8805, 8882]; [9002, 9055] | 1.02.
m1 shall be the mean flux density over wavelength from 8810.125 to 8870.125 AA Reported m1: 15.8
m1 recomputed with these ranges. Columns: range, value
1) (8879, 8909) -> 16.1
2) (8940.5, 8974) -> 16.1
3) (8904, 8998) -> 16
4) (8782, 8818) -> 15.7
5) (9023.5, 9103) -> 15.7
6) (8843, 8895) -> 15.9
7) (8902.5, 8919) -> 16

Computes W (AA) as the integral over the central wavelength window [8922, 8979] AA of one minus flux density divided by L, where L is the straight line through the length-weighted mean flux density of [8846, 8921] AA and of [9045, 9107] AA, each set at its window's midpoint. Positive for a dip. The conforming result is -0.8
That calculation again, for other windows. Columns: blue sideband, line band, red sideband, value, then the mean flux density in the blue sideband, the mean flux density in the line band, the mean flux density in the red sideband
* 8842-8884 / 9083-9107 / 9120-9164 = 0.34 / 15.9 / 15.4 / 15.6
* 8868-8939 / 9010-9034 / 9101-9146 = 0.73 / 16.1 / 15.4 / 15.7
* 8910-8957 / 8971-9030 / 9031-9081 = 1.68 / 16.1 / 15.5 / 15.8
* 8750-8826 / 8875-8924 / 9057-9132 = -0.65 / 15.8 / 16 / 15.7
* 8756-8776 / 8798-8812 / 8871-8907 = 0.86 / 16.1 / 15.1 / 16.1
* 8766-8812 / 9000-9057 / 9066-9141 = 0.75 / 15.7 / 15.5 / 15.7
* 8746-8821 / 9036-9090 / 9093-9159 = -0.48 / 15.9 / 15.8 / 15.6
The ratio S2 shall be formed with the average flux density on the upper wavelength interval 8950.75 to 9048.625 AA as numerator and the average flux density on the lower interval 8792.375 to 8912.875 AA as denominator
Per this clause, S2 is 1.0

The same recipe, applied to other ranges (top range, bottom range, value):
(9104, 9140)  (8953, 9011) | 1.00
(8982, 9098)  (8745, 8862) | 0.98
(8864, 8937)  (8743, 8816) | 1.01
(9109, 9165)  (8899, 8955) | 0.97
